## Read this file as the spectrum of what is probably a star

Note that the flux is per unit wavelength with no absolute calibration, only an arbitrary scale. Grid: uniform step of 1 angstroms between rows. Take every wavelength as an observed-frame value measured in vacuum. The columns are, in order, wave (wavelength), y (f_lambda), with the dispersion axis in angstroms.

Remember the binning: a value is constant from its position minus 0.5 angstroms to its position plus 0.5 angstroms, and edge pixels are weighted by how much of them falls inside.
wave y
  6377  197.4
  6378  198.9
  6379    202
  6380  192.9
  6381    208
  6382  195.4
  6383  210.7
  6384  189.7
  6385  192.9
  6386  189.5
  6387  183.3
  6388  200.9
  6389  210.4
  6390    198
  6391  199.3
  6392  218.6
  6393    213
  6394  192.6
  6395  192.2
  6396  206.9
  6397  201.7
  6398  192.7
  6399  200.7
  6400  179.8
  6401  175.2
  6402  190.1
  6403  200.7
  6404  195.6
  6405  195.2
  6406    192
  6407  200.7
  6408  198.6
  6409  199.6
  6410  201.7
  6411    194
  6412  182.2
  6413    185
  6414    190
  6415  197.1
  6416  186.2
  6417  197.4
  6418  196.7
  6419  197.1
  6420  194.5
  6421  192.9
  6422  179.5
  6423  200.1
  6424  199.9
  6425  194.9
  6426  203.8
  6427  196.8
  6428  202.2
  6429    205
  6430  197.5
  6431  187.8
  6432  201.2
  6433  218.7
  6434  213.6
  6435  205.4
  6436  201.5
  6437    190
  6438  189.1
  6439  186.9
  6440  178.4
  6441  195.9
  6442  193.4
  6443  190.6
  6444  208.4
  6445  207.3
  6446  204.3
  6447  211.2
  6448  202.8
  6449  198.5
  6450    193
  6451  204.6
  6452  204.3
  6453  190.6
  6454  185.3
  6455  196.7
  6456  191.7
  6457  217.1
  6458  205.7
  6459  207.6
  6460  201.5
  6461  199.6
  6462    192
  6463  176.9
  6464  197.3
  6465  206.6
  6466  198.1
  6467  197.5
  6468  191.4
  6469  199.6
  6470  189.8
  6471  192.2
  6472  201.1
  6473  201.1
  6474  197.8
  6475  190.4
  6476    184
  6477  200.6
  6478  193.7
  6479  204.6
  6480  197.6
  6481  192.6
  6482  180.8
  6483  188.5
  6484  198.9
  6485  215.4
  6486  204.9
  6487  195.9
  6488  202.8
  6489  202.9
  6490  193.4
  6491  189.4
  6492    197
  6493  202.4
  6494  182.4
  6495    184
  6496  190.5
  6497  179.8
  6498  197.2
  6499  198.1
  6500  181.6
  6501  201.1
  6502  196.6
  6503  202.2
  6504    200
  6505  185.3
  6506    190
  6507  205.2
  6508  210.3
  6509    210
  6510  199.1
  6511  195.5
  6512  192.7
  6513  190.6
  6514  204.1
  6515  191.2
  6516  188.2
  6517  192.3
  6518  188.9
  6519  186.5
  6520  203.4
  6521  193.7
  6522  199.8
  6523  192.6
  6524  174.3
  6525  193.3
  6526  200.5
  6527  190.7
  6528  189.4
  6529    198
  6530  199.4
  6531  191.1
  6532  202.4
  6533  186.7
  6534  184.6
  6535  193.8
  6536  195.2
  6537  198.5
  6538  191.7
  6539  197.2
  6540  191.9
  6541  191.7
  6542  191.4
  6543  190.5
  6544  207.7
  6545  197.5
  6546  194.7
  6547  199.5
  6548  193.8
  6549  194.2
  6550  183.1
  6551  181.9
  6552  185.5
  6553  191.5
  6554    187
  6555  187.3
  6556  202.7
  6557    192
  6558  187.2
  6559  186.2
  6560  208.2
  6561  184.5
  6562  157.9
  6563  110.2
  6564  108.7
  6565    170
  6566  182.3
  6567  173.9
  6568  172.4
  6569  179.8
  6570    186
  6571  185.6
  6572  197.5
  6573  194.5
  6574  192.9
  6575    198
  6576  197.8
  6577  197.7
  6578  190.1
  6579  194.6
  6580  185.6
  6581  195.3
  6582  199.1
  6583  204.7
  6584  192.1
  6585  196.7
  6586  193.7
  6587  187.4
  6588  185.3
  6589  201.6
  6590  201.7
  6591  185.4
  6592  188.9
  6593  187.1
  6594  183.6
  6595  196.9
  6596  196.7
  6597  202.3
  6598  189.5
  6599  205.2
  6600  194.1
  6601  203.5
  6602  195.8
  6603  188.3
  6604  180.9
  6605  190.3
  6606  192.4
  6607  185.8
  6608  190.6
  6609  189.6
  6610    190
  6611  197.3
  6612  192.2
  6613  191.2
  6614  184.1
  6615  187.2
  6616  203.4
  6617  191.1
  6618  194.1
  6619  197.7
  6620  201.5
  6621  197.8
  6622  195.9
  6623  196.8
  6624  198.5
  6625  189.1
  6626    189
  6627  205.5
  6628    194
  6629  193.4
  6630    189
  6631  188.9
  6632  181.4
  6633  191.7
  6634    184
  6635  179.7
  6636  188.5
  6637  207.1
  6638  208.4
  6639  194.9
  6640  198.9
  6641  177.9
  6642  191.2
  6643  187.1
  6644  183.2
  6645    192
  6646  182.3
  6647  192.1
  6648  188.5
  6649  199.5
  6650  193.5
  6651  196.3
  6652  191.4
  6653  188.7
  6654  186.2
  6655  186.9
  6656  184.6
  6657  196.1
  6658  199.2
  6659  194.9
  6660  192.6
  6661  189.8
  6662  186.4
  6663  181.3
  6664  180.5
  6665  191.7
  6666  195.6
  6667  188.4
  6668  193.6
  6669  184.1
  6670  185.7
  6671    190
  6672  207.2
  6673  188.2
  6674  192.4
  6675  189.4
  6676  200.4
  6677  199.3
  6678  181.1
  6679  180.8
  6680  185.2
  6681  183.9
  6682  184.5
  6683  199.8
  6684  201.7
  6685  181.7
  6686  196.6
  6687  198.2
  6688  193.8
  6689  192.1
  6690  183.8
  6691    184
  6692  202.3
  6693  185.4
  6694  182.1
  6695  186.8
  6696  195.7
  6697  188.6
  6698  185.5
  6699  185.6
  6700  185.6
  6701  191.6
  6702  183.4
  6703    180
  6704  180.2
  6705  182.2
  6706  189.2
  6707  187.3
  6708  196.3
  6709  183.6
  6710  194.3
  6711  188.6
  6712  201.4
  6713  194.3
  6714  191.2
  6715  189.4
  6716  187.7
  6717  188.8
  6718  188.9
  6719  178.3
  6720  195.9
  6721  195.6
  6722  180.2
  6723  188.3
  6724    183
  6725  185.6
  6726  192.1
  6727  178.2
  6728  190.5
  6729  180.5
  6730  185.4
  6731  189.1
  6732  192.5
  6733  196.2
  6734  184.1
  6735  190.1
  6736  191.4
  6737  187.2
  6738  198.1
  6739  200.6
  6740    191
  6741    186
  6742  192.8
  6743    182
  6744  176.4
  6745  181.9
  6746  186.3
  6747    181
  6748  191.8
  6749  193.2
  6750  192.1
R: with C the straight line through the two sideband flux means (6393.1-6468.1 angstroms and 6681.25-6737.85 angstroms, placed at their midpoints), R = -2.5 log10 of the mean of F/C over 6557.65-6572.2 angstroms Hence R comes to 0.12 mag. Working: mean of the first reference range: 197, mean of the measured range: 172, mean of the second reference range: 189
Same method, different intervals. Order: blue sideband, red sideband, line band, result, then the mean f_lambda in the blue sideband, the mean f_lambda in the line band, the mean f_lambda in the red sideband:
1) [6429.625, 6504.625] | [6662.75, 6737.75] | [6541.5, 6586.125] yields 0.04 mag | 197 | 187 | 189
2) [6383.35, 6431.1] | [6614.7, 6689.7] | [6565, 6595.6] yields 0.01 mag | 196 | 191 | 192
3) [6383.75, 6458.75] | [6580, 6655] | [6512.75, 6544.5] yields 0.01 mag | 197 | 194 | 193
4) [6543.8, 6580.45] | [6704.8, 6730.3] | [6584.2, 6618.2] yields -0.04 mag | 185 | 192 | 188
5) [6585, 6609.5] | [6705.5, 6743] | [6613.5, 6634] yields -0.01 mag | 192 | 193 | 189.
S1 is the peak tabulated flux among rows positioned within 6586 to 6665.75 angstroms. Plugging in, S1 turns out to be 208.4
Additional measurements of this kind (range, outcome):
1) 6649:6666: 199.5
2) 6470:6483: 204.6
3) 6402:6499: 218.7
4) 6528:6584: 208.2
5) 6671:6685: 207.2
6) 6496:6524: 210.3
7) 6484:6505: 215.4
